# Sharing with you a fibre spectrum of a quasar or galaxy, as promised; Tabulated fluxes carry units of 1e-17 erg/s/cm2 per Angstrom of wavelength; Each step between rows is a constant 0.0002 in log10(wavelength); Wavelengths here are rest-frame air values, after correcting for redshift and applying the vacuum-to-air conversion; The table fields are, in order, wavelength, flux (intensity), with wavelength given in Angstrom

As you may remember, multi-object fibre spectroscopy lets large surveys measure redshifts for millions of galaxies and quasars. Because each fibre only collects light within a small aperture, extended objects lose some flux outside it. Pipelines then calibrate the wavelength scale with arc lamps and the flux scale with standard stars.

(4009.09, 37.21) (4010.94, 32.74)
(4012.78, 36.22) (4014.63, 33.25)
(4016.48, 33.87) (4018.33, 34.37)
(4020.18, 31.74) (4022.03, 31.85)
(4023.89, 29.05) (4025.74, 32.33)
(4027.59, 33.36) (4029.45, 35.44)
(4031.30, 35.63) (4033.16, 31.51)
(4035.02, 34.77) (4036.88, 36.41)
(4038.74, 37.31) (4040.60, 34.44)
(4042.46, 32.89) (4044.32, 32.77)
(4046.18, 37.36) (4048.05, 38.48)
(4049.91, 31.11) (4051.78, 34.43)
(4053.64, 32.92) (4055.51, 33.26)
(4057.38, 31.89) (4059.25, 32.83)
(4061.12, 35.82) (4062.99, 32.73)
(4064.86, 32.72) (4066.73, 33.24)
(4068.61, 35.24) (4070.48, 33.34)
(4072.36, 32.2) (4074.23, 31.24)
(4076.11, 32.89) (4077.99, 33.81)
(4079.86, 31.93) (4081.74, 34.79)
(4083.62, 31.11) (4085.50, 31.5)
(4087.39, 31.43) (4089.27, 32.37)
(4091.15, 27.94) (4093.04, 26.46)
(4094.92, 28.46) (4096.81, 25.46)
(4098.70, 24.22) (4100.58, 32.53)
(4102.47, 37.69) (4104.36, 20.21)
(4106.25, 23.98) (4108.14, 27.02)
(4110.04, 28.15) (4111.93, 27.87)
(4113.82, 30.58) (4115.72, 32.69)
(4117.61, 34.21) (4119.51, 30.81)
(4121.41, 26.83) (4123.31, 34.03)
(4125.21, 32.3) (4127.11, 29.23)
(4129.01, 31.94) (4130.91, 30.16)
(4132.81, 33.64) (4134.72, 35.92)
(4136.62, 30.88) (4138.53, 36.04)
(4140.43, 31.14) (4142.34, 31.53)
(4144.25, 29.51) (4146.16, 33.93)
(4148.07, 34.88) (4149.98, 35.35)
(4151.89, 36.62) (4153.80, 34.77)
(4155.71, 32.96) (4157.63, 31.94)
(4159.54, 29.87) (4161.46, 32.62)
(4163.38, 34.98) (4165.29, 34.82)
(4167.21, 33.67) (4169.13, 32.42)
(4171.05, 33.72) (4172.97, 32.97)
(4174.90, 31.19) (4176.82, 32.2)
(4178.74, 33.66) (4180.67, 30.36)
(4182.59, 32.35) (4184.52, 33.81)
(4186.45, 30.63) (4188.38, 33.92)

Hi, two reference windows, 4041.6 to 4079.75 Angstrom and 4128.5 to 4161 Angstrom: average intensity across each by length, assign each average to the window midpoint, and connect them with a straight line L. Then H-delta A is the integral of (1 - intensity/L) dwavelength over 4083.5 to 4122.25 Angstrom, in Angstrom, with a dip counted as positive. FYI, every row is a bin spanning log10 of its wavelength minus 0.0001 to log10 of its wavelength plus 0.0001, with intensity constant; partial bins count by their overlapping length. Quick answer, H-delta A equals 4.9 Angstrom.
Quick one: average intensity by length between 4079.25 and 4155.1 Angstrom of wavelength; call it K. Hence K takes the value 31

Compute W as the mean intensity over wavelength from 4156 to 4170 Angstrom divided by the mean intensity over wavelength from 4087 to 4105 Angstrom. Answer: 1.1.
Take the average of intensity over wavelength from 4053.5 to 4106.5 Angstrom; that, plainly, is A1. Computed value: 31.2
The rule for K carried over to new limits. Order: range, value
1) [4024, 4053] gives 34.4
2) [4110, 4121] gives 30.7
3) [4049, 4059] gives 32.7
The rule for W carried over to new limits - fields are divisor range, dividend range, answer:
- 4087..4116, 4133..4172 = 1.17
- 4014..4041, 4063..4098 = 0.93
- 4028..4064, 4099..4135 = 0.88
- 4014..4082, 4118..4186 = 0.97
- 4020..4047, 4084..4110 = 0.84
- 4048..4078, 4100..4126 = 0.90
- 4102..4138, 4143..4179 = 1.09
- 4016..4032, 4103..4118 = 0.85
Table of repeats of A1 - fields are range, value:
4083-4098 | 29.2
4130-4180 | 33.1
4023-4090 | 33.5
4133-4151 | 33.3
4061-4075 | 33.2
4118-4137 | 31.7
